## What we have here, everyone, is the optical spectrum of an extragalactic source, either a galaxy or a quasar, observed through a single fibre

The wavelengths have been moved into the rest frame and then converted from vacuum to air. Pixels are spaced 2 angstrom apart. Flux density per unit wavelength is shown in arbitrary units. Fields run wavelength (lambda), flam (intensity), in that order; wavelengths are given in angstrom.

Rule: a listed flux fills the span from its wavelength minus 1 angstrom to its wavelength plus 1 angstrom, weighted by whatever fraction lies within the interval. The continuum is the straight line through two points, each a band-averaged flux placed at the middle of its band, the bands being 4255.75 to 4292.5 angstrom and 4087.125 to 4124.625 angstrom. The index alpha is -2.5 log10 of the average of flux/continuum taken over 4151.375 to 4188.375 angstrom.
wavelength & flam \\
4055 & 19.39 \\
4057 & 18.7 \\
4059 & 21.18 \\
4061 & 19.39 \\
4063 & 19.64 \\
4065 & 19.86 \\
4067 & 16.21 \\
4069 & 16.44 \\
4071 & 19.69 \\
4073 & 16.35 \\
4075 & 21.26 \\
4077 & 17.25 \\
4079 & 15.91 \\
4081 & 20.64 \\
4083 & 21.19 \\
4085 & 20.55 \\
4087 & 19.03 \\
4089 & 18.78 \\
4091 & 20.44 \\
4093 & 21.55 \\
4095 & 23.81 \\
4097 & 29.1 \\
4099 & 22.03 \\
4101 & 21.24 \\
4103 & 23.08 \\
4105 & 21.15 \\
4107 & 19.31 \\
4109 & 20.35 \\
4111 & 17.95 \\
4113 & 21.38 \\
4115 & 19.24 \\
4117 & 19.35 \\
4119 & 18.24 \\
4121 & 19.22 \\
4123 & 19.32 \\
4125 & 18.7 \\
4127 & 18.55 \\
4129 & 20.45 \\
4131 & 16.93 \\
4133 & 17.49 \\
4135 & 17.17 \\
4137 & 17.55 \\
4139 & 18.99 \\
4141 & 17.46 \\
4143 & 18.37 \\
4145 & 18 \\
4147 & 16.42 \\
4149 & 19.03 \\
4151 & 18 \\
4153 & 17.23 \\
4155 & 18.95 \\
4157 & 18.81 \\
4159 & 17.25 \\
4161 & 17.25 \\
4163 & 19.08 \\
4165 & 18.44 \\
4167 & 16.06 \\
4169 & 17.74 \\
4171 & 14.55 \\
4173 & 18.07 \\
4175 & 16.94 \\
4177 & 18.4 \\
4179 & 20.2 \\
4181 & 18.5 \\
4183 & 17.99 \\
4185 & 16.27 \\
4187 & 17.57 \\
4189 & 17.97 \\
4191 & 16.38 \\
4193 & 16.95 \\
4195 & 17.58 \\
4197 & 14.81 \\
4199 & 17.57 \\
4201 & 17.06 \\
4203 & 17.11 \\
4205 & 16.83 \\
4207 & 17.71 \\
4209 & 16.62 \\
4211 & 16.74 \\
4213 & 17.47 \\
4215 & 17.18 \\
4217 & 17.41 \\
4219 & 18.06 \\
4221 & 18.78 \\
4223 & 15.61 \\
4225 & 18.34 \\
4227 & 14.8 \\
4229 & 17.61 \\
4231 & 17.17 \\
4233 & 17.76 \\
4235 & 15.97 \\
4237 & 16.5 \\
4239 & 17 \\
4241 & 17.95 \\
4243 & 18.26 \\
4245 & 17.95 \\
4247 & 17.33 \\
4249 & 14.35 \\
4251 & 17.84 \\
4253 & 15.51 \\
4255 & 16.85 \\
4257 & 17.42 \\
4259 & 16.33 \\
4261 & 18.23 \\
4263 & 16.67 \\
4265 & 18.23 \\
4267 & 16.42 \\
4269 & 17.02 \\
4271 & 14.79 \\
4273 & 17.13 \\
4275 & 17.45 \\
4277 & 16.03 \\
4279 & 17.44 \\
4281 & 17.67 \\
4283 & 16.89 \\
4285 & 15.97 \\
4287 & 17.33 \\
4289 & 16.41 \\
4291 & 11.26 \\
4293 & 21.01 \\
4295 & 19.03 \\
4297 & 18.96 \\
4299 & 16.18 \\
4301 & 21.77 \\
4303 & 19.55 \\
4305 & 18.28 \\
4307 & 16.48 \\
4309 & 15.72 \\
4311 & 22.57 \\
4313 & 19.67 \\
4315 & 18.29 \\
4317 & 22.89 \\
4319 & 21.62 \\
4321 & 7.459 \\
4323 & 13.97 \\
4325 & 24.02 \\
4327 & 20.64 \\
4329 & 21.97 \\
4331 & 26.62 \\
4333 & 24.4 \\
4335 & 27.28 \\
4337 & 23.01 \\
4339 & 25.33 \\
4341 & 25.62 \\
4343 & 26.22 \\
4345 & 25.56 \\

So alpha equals 0.09 mag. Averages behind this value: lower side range 20.8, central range 17.7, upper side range 16.7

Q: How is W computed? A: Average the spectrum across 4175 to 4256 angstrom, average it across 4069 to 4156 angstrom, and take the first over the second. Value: 0.89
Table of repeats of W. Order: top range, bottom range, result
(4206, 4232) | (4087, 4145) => 0.87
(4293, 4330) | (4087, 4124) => 0.91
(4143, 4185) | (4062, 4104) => 0.88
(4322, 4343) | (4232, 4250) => 1.38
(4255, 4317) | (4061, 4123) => 0.88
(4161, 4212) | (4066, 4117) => 0.86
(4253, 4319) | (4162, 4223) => 1.02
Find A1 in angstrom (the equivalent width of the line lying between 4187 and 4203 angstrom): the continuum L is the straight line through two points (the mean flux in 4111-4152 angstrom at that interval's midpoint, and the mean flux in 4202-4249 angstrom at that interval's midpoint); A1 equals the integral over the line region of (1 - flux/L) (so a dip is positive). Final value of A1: 0.6 angstrom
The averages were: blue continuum 18.5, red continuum 17.2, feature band 17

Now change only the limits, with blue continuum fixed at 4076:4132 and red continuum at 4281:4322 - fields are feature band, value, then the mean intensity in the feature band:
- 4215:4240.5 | 2.21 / 17.1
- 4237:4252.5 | 1.16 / 17.1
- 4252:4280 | 2.23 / 16.8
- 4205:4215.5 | 1.01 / 17.1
